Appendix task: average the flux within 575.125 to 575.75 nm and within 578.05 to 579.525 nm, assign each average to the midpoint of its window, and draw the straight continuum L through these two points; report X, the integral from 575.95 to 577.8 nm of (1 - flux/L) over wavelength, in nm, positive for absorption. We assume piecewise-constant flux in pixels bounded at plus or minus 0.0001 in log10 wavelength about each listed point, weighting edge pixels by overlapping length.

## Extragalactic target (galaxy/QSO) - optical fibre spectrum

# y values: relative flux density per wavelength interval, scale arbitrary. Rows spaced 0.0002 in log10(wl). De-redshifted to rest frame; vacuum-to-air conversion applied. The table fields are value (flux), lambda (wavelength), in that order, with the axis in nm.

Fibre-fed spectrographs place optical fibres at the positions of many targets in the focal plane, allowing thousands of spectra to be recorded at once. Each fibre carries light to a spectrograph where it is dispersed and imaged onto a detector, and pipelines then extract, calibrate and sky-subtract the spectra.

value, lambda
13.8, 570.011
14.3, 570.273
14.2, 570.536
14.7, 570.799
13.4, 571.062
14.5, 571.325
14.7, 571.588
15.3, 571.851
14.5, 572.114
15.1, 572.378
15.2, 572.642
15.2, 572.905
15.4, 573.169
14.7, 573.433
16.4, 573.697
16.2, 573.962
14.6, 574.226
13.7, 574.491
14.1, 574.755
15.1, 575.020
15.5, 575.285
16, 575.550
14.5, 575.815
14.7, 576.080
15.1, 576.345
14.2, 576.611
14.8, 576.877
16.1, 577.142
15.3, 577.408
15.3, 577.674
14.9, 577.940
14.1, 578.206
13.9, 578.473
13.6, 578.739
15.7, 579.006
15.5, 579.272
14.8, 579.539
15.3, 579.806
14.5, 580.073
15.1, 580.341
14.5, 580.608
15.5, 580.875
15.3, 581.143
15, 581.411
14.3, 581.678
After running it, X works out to 0.01 nm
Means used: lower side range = 15.6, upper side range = 14.6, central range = 15.1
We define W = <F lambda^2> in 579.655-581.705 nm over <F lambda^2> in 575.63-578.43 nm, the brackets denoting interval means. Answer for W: 1.02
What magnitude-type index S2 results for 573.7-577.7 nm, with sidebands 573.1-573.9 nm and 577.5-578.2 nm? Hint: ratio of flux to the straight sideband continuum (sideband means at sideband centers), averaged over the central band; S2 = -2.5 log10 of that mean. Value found 0.01 mag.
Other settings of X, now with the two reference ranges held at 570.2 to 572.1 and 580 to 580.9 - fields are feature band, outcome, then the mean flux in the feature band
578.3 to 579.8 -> 0.006 nm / 14.7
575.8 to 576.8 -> 0.002 nm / 14.6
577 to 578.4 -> -0.033 nm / 15.1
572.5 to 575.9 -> -0.128 nm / 15.1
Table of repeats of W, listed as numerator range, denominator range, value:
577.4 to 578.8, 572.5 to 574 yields 0.95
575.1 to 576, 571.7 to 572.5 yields 1.03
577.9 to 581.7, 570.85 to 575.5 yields 1.01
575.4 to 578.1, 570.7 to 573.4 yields 1.04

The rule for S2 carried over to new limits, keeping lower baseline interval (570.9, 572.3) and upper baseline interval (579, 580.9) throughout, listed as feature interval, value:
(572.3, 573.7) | -0.05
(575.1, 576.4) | -0.03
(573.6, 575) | -0.02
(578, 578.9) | 0.07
